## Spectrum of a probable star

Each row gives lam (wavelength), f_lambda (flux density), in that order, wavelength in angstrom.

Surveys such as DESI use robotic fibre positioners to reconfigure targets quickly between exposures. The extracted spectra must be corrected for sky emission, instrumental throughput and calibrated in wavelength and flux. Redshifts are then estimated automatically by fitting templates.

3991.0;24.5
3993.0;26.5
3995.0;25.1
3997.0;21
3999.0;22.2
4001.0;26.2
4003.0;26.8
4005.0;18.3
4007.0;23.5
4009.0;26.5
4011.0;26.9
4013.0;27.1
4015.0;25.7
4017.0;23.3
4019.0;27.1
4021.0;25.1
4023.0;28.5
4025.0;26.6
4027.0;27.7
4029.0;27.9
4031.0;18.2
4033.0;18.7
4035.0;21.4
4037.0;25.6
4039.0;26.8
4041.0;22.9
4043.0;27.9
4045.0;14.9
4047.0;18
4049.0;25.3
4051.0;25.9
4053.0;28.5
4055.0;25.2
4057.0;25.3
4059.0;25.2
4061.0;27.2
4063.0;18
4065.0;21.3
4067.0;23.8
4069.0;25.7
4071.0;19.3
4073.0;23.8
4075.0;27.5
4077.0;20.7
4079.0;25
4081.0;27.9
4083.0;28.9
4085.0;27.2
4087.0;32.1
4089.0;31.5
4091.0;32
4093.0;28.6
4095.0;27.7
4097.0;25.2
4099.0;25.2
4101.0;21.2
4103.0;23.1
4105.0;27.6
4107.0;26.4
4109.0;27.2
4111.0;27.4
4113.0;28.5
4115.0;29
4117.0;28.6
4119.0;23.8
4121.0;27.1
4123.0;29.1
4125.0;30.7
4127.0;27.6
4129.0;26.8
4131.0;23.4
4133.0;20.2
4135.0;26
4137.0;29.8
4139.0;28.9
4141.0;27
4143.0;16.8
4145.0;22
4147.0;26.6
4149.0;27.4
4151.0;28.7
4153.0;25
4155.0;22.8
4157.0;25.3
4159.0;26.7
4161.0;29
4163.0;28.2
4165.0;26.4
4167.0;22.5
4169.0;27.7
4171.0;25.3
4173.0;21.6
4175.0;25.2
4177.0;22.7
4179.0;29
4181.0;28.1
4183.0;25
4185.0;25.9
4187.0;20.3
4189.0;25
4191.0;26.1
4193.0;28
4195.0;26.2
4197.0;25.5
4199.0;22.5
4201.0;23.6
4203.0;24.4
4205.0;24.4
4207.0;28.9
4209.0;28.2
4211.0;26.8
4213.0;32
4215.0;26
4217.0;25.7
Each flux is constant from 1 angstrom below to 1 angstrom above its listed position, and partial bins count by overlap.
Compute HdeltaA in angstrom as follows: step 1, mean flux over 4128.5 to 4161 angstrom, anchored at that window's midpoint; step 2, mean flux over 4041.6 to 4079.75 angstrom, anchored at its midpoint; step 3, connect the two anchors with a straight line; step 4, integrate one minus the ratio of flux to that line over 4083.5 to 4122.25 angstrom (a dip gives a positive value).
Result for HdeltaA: -4.6 angstrom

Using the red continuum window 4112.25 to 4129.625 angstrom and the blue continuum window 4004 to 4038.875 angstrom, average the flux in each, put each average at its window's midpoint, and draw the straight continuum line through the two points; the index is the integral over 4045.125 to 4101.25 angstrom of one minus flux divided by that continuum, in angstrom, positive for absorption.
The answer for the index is 2.2 angstrom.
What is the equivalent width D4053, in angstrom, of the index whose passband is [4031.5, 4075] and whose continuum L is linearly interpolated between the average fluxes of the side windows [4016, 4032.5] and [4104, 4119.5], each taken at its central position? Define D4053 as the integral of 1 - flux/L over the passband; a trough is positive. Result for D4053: 4.4 angstrom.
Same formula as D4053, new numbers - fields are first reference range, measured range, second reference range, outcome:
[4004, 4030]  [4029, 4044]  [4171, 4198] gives 1.32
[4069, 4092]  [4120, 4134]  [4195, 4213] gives 0.05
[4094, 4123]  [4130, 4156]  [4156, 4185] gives 1.14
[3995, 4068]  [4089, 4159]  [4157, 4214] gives -3.15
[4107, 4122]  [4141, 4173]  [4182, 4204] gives 0.78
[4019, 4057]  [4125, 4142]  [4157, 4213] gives -0.82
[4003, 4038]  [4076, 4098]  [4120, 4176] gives -2.27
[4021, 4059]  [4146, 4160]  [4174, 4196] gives -0.43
